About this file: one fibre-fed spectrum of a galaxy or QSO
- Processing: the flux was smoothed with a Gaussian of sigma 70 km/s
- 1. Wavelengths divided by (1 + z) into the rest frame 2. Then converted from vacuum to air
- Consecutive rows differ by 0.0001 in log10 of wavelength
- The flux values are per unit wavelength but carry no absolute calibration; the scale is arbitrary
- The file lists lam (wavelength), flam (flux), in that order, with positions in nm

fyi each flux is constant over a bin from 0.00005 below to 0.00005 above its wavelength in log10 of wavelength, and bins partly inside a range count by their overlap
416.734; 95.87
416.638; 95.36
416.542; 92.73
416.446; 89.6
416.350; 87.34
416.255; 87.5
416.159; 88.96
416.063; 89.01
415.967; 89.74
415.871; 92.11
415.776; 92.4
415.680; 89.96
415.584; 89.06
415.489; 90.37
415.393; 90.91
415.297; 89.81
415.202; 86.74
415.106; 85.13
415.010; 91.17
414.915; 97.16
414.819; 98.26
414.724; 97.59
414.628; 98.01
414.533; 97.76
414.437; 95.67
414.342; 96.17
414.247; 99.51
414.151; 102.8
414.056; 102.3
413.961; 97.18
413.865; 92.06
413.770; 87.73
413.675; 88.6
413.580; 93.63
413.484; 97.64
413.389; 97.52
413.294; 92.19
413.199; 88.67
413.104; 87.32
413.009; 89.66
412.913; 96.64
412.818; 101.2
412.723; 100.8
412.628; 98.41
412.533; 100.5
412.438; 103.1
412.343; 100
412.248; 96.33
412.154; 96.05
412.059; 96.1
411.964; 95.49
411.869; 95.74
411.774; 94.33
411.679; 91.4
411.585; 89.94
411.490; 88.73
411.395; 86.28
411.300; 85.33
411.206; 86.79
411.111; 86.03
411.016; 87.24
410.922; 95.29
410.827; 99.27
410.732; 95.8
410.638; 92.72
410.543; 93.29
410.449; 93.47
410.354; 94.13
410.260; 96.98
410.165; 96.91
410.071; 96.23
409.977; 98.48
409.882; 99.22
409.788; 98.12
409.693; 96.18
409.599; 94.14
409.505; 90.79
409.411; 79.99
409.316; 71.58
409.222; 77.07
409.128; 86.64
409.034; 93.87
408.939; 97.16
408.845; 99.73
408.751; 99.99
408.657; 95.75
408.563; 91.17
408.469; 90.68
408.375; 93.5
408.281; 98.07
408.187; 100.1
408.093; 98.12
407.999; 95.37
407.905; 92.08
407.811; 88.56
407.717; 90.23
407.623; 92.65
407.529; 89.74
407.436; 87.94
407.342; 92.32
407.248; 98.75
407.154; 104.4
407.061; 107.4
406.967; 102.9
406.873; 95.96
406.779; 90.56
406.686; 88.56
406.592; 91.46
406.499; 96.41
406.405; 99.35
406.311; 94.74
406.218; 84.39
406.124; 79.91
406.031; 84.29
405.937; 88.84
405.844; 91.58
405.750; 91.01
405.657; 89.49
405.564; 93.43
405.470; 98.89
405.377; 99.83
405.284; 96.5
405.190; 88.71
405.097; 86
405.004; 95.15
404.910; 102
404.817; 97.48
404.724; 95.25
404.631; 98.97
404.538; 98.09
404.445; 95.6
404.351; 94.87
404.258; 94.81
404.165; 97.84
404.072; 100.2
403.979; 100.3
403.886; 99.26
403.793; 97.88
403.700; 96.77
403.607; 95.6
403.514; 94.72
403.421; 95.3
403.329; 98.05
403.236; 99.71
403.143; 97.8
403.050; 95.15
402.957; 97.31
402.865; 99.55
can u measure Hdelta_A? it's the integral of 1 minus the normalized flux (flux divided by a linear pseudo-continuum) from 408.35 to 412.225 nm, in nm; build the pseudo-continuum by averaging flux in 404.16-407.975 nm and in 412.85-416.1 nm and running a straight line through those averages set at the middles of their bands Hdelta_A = 0.05 nm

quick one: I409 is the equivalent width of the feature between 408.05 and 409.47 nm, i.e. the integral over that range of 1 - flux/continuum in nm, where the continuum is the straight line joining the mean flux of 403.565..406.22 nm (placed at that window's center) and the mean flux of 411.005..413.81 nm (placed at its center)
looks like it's 0.04 nm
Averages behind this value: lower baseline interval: 94.4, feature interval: 91.5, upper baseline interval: 93.4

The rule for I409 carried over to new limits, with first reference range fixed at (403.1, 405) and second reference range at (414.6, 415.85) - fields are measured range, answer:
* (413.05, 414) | 0.01 nm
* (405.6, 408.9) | 0.08 nm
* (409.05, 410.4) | 0.05 nm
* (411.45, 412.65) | -0.03 nm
